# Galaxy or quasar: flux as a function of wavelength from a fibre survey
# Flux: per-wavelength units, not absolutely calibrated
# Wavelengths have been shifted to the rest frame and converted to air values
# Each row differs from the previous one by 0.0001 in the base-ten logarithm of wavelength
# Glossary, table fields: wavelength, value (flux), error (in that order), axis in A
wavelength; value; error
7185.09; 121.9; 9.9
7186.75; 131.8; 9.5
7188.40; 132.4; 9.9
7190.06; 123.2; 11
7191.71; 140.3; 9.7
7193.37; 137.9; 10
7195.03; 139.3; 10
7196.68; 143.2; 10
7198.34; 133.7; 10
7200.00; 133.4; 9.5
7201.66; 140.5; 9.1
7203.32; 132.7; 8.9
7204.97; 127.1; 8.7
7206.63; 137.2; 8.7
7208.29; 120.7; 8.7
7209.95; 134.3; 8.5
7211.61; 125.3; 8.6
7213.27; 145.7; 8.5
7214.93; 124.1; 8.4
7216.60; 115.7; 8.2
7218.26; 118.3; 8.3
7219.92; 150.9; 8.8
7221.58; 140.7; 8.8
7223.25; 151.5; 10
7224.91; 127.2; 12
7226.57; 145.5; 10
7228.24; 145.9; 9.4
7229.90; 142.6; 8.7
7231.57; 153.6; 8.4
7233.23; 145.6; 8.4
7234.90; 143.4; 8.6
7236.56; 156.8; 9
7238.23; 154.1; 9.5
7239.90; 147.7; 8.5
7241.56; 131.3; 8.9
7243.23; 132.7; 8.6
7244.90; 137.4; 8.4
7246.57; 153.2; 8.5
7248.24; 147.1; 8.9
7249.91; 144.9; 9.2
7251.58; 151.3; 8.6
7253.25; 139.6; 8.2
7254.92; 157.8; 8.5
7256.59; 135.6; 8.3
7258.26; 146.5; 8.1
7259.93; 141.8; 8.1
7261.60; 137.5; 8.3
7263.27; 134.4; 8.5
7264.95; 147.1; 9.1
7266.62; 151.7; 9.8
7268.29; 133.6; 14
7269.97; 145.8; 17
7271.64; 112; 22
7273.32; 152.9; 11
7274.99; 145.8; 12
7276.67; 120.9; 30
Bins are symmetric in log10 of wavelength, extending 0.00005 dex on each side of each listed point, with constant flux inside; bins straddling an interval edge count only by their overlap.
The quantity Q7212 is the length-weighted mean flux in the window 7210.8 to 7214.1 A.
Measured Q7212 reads 136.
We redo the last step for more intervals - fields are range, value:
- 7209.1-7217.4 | 129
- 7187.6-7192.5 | 132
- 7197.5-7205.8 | 133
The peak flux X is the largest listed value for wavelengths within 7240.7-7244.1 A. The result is 132.7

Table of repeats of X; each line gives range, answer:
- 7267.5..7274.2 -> 152.9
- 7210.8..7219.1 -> 145.7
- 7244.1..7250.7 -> 153.2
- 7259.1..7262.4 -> 141.8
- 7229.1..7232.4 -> 153.6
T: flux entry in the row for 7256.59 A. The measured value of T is 135.6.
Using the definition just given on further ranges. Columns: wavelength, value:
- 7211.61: 125.3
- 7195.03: 139.3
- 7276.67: 120.9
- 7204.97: 127.1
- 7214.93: 124.1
